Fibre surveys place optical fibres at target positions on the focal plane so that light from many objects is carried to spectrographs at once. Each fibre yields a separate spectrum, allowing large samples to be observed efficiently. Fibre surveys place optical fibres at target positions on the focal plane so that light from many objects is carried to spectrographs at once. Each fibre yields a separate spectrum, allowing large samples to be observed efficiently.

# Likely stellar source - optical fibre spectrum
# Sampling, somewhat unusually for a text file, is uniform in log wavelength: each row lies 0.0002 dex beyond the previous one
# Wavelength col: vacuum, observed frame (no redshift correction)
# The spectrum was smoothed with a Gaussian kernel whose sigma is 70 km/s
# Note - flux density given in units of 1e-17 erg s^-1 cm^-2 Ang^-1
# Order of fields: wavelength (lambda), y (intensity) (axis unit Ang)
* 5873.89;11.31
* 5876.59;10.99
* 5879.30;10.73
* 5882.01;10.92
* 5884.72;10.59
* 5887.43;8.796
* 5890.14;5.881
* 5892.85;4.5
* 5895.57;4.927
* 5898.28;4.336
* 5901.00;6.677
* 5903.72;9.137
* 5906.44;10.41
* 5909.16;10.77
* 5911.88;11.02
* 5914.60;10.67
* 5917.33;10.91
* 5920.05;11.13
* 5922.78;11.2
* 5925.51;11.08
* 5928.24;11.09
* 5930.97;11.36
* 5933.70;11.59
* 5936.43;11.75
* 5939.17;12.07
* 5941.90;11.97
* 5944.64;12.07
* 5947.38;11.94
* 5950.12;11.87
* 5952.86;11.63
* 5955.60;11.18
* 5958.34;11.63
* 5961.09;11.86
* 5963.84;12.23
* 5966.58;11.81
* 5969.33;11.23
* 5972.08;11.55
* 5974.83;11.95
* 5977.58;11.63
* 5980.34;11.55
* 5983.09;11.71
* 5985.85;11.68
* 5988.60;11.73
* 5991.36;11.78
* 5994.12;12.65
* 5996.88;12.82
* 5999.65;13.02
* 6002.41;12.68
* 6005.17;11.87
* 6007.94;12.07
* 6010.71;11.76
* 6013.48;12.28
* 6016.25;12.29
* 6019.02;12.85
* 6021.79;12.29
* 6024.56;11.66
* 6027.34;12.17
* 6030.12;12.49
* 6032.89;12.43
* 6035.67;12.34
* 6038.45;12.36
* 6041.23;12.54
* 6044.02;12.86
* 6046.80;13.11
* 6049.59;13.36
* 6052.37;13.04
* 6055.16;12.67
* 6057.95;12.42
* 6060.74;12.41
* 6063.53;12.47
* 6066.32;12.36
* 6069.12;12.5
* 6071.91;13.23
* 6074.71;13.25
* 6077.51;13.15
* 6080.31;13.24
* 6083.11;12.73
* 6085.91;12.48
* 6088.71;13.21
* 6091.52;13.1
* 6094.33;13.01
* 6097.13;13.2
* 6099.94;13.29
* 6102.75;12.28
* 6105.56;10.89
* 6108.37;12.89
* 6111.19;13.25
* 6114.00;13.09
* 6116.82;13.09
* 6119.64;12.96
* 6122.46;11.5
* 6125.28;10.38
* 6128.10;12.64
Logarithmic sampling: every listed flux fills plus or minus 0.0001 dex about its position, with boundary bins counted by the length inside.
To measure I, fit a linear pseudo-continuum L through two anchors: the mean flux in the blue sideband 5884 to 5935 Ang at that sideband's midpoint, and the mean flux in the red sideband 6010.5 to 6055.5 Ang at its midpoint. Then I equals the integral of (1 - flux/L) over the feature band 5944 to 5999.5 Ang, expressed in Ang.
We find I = -4.9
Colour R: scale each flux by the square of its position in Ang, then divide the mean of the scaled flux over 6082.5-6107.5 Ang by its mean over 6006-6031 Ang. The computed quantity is 1.07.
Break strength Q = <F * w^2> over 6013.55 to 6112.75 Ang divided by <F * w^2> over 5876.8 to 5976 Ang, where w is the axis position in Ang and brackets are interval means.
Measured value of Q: 1.3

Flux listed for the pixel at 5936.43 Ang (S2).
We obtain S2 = 11.75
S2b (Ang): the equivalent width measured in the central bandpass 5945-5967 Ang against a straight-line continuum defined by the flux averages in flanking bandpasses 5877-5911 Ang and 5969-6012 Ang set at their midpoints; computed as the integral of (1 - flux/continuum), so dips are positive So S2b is -2.3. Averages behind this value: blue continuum 8.26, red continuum 12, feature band 11.8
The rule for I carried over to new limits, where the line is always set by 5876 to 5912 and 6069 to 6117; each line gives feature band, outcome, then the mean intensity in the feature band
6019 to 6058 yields -3.0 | 12.6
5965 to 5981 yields -2.3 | 11.6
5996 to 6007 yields -1.8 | 12.6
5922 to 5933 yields -2.5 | 11.2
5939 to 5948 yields -2.4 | 12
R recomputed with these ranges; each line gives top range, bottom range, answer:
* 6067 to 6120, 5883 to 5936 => 1.47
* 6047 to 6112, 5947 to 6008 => 1.11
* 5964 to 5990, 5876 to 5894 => 1.36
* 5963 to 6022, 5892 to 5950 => 1.22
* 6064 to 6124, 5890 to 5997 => 1.25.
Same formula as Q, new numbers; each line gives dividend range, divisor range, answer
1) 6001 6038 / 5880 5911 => 1.59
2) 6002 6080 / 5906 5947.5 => 1.15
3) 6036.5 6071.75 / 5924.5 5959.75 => 1.13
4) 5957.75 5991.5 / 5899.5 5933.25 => 1.14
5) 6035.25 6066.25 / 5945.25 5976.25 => 1.11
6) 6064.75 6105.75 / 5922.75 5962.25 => 1.16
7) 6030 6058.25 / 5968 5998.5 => 1.09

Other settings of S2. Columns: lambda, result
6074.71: 13.25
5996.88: 12.82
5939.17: 12.07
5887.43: 8.796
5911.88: 11.02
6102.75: 12.28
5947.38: 11.94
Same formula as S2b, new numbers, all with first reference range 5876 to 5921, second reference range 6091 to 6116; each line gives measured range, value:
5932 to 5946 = -3.2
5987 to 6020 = -4.3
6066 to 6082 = -1.0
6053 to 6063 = -0.5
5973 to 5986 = -1.6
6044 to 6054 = -1.2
